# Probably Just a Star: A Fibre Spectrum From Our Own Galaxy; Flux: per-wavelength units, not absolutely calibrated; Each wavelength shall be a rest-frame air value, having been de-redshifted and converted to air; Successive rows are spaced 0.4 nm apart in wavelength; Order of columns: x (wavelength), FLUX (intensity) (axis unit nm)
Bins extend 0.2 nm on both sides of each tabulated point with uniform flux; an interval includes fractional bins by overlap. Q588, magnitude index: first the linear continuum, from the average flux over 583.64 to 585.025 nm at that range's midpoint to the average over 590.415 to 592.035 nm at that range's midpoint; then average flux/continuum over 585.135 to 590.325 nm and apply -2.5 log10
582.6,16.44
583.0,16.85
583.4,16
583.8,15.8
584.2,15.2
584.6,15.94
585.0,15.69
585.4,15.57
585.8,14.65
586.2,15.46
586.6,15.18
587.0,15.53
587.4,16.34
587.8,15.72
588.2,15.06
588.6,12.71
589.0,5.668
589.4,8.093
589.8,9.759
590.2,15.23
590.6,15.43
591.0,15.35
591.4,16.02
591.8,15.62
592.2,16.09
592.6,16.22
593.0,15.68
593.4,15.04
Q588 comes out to 0.16 mag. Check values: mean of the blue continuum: 15.6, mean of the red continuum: 15.6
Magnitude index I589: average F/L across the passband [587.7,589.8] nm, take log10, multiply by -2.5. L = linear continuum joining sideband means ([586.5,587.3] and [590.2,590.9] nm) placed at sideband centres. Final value 0.36 mag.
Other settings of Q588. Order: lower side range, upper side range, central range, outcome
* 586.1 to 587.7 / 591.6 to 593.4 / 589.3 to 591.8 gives 0.15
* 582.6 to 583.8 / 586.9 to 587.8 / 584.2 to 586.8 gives 0.05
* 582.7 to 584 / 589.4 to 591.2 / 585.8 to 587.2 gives -0.03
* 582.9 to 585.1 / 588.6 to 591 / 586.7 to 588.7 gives -0.17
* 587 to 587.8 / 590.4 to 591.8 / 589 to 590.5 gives 0.43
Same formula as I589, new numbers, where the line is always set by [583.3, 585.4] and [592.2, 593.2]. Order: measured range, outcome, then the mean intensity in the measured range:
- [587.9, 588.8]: 0.13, 14.1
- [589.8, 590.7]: 0.13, 14.1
